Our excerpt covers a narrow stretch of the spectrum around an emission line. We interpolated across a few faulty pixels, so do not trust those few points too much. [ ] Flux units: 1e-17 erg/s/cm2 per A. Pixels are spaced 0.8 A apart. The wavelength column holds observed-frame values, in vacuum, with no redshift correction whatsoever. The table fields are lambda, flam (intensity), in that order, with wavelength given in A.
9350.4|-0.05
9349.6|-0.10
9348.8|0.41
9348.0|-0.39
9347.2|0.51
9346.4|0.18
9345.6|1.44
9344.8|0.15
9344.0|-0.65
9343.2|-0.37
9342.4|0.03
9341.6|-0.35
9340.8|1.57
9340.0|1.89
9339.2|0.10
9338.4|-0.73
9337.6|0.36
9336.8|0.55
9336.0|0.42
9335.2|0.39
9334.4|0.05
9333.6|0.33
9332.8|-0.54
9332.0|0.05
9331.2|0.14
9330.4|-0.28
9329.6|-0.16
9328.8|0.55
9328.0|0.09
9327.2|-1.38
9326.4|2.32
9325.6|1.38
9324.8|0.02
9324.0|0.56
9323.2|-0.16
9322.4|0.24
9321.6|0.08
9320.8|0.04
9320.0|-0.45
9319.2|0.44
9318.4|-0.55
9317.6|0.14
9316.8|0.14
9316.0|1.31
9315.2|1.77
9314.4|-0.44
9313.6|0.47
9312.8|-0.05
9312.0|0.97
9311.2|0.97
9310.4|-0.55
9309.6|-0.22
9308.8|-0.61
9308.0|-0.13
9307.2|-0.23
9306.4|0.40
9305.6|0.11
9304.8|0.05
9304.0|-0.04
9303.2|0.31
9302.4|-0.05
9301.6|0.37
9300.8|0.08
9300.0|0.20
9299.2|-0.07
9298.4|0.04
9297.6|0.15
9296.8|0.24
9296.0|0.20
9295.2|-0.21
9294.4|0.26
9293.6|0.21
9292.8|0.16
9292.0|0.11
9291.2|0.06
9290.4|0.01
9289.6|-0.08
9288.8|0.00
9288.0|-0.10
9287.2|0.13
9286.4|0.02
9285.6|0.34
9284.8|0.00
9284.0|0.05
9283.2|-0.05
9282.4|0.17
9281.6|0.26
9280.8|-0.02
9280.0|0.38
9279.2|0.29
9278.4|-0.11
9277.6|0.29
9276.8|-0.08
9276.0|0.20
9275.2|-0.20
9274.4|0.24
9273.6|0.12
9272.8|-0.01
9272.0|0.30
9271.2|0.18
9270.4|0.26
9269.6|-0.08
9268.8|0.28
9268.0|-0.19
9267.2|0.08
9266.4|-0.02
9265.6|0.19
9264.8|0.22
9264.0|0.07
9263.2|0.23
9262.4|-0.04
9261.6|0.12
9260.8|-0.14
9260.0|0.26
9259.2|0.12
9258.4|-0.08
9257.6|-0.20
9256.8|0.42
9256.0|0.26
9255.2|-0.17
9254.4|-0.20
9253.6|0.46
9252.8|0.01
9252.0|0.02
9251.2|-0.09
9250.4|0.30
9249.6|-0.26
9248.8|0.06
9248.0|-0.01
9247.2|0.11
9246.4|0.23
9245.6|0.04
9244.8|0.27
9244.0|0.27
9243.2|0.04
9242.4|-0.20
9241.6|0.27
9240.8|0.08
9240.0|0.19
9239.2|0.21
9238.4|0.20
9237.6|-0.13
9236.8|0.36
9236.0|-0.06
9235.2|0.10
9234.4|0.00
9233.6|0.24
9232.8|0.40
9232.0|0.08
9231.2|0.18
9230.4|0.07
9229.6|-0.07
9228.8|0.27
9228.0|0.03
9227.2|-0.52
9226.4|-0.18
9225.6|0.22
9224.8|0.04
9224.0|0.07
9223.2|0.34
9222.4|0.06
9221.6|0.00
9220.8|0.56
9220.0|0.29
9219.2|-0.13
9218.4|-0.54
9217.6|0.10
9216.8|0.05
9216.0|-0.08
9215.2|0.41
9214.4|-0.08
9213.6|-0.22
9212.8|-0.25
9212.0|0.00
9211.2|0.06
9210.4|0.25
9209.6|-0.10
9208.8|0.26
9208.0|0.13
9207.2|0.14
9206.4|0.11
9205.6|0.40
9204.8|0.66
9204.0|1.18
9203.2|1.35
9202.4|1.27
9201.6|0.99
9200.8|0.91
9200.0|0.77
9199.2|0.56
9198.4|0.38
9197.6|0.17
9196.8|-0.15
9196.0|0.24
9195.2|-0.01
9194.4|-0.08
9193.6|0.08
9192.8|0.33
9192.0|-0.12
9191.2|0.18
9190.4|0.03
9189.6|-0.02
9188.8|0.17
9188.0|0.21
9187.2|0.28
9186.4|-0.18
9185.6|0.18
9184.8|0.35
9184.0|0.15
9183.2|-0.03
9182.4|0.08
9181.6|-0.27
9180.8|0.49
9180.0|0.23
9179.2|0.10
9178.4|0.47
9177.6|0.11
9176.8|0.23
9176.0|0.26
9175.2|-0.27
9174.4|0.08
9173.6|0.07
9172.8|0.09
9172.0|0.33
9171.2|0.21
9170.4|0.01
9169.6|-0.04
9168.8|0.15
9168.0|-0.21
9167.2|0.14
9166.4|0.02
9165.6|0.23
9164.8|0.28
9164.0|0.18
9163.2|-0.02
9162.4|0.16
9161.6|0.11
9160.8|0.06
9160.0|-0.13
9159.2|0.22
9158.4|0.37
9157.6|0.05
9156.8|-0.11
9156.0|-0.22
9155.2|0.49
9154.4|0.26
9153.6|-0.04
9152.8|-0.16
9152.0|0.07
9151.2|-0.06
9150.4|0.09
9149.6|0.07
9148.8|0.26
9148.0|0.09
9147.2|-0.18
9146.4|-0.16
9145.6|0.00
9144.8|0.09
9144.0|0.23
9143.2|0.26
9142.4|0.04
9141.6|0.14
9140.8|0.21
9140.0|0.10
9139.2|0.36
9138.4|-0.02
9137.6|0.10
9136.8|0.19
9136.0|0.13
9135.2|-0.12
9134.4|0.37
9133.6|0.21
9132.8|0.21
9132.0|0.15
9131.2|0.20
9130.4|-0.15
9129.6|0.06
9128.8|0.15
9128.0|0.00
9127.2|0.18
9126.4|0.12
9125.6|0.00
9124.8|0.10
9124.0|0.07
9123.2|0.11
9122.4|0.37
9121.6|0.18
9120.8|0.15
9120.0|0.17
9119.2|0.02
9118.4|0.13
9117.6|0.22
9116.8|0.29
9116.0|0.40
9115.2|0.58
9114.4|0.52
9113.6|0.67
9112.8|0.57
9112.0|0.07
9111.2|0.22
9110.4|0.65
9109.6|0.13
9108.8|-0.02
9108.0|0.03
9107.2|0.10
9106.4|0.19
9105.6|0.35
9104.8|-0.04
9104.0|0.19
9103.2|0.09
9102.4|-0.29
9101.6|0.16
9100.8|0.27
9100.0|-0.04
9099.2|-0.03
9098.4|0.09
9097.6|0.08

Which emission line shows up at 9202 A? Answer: [O III]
